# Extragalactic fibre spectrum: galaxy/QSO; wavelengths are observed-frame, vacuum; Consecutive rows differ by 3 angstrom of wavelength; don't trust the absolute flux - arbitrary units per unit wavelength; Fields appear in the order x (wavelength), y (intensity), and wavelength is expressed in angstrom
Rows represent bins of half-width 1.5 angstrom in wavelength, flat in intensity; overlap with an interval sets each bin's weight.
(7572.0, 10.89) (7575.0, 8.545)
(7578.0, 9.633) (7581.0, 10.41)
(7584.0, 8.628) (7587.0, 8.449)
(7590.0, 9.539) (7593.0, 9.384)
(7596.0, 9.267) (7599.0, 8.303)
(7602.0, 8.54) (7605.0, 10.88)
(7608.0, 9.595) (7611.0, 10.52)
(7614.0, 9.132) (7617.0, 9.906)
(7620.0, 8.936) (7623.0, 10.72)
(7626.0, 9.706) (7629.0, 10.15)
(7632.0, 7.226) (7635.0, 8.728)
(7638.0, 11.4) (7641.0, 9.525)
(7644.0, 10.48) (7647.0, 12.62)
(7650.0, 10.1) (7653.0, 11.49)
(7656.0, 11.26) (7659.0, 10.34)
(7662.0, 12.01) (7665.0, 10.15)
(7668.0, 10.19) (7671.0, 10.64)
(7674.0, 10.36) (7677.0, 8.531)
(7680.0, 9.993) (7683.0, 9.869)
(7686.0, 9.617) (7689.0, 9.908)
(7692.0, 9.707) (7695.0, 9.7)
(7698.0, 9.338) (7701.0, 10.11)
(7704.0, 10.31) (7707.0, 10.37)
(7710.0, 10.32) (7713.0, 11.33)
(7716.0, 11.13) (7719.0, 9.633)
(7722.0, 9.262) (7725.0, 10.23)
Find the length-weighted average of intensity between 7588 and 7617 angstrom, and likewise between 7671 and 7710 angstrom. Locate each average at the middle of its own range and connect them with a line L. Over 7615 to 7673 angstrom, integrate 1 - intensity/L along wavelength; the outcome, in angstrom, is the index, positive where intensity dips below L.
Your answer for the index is -3.7 angstrom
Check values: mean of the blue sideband 9.47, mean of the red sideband 9.87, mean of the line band 10.3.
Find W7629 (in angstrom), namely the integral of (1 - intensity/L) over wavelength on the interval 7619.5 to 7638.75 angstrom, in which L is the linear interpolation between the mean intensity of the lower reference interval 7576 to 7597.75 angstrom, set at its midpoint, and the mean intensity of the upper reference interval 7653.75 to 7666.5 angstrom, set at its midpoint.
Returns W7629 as 1.4 angstrom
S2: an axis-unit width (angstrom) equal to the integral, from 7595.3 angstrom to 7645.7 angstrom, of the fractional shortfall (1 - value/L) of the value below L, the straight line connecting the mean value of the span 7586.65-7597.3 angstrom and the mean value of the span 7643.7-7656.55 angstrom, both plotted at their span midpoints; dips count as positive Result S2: 3.0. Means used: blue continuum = 9.23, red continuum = 11.3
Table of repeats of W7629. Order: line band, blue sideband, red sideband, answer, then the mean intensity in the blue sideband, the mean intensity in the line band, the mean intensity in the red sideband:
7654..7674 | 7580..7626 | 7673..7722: -1.9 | 9.48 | 10.8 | 9.99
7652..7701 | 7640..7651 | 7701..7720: 2.1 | 10.8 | 10.2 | 10.5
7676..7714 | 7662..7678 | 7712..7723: 1.3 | 10.2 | 9.93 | 10.3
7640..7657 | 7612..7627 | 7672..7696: -2.1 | 9.71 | 10.9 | 9.73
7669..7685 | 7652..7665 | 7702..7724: 1.4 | 11.1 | 9.88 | 10.3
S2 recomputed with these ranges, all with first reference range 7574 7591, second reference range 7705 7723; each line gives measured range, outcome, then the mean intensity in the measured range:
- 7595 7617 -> -0.2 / 9.5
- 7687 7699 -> 0.6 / 9.67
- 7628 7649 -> -0.7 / 10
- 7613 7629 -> -0.3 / 9.74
